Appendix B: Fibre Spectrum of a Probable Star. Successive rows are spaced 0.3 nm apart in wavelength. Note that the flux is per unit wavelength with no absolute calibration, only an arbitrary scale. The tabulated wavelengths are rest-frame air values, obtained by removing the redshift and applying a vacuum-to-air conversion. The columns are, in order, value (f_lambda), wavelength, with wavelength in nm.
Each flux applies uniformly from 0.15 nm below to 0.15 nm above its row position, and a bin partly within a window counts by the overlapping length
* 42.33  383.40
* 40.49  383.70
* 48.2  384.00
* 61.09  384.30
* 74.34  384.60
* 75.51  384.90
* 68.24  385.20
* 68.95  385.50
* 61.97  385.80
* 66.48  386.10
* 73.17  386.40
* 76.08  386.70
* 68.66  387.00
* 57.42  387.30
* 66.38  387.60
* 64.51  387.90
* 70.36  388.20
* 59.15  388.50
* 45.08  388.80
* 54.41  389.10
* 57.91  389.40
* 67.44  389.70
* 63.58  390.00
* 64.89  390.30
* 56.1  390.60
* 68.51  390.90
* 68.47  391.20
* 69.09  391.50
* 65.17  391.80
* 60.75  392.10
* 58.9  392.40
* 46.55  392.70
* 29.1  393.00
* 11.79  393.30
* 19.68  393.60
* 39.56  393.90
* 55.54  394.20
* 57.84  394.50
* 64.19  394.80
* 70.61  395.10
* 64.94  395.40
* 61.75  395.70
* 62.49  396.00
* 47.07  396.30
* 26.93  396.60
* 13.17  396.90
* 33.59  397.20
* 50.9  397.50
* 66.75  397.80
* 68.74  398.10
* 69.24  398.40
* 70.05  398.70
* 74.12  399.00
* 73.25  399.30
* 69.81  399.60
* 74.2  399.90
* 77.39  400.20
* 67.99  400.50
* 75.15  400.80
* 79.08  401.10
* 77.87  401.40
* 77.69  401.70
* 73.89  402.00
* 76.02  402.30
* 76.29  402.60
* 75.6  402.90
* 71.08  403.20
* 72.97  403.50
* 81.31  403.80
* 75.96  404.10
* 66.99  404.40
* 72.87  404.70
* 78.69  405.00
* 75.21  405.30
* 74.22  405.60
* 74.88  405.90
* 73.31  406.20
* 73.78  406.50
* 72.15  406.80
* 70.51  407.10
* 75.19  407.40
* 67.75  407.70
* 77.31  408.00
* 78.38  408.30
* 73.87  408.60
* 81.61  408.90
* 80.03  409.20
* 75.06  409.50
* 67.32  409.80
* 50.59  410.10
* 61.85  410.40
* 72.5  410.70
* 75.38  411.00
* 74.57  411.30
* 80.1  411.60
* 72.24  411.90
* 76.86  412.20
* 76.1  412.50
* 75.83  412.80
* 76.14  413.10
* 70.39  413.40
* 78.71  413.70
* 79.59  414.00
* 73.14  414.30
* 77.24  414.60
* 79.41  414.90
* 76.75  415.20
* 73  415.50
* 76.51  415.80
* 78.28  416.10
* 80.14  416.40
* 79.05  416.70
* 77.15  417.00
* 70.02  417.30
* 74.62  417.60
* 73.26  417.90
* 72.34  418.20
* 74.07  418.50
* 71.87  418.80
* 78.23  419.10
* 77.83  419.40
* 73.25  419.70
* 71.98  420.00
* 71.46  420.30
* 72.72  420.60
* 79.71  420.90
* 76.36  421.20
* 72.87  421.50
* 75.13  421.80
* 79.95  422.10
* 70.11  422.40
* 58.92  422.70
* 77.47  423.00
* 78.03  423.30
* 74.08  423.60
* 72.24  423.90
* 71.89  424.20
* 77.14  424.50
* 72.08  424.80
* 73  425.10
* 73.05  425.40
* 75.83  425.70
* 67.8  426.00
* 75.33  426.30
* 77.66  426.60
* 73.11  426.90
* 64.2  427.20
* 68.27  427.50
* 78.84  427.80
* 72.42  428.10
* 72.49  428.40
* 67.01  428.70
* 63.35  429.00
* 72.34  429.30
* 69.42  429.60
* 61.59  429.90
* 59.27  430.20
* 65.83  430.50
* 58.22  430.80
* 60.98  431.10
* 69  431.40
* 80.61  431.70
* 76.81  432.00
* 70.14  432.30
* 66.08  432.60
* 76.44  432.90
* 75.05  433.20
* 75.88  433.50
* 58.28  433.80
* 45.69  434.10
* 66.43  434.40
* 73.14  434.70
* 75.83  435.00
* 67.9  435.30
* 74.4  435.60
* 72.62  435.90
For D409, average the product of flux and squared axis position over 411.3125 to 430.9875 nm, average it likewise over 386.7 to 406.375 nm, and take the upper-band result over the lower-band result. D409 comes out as 1.3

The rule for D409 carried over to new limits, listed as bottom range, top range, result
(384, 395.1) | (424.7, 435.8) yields 1.43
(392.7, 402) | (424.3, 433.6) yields 1.42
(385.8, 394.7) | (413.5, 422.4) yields 1.51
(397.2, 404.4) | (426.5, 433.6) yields 1.12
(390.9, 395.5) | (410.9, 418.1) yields 1.61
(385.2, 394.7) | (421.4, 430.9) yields 1.46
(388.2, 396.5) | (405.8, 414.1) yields 1.45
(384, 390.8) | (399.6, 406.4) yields 1.26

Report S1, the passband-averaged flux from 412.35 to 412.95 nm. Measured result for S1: 76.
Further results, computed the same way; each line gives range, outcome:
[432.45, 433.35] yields 72.5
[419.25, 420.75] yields 73.4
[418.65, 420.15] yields 74.6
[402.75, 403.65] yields 73.2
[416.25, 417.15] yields 78.8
